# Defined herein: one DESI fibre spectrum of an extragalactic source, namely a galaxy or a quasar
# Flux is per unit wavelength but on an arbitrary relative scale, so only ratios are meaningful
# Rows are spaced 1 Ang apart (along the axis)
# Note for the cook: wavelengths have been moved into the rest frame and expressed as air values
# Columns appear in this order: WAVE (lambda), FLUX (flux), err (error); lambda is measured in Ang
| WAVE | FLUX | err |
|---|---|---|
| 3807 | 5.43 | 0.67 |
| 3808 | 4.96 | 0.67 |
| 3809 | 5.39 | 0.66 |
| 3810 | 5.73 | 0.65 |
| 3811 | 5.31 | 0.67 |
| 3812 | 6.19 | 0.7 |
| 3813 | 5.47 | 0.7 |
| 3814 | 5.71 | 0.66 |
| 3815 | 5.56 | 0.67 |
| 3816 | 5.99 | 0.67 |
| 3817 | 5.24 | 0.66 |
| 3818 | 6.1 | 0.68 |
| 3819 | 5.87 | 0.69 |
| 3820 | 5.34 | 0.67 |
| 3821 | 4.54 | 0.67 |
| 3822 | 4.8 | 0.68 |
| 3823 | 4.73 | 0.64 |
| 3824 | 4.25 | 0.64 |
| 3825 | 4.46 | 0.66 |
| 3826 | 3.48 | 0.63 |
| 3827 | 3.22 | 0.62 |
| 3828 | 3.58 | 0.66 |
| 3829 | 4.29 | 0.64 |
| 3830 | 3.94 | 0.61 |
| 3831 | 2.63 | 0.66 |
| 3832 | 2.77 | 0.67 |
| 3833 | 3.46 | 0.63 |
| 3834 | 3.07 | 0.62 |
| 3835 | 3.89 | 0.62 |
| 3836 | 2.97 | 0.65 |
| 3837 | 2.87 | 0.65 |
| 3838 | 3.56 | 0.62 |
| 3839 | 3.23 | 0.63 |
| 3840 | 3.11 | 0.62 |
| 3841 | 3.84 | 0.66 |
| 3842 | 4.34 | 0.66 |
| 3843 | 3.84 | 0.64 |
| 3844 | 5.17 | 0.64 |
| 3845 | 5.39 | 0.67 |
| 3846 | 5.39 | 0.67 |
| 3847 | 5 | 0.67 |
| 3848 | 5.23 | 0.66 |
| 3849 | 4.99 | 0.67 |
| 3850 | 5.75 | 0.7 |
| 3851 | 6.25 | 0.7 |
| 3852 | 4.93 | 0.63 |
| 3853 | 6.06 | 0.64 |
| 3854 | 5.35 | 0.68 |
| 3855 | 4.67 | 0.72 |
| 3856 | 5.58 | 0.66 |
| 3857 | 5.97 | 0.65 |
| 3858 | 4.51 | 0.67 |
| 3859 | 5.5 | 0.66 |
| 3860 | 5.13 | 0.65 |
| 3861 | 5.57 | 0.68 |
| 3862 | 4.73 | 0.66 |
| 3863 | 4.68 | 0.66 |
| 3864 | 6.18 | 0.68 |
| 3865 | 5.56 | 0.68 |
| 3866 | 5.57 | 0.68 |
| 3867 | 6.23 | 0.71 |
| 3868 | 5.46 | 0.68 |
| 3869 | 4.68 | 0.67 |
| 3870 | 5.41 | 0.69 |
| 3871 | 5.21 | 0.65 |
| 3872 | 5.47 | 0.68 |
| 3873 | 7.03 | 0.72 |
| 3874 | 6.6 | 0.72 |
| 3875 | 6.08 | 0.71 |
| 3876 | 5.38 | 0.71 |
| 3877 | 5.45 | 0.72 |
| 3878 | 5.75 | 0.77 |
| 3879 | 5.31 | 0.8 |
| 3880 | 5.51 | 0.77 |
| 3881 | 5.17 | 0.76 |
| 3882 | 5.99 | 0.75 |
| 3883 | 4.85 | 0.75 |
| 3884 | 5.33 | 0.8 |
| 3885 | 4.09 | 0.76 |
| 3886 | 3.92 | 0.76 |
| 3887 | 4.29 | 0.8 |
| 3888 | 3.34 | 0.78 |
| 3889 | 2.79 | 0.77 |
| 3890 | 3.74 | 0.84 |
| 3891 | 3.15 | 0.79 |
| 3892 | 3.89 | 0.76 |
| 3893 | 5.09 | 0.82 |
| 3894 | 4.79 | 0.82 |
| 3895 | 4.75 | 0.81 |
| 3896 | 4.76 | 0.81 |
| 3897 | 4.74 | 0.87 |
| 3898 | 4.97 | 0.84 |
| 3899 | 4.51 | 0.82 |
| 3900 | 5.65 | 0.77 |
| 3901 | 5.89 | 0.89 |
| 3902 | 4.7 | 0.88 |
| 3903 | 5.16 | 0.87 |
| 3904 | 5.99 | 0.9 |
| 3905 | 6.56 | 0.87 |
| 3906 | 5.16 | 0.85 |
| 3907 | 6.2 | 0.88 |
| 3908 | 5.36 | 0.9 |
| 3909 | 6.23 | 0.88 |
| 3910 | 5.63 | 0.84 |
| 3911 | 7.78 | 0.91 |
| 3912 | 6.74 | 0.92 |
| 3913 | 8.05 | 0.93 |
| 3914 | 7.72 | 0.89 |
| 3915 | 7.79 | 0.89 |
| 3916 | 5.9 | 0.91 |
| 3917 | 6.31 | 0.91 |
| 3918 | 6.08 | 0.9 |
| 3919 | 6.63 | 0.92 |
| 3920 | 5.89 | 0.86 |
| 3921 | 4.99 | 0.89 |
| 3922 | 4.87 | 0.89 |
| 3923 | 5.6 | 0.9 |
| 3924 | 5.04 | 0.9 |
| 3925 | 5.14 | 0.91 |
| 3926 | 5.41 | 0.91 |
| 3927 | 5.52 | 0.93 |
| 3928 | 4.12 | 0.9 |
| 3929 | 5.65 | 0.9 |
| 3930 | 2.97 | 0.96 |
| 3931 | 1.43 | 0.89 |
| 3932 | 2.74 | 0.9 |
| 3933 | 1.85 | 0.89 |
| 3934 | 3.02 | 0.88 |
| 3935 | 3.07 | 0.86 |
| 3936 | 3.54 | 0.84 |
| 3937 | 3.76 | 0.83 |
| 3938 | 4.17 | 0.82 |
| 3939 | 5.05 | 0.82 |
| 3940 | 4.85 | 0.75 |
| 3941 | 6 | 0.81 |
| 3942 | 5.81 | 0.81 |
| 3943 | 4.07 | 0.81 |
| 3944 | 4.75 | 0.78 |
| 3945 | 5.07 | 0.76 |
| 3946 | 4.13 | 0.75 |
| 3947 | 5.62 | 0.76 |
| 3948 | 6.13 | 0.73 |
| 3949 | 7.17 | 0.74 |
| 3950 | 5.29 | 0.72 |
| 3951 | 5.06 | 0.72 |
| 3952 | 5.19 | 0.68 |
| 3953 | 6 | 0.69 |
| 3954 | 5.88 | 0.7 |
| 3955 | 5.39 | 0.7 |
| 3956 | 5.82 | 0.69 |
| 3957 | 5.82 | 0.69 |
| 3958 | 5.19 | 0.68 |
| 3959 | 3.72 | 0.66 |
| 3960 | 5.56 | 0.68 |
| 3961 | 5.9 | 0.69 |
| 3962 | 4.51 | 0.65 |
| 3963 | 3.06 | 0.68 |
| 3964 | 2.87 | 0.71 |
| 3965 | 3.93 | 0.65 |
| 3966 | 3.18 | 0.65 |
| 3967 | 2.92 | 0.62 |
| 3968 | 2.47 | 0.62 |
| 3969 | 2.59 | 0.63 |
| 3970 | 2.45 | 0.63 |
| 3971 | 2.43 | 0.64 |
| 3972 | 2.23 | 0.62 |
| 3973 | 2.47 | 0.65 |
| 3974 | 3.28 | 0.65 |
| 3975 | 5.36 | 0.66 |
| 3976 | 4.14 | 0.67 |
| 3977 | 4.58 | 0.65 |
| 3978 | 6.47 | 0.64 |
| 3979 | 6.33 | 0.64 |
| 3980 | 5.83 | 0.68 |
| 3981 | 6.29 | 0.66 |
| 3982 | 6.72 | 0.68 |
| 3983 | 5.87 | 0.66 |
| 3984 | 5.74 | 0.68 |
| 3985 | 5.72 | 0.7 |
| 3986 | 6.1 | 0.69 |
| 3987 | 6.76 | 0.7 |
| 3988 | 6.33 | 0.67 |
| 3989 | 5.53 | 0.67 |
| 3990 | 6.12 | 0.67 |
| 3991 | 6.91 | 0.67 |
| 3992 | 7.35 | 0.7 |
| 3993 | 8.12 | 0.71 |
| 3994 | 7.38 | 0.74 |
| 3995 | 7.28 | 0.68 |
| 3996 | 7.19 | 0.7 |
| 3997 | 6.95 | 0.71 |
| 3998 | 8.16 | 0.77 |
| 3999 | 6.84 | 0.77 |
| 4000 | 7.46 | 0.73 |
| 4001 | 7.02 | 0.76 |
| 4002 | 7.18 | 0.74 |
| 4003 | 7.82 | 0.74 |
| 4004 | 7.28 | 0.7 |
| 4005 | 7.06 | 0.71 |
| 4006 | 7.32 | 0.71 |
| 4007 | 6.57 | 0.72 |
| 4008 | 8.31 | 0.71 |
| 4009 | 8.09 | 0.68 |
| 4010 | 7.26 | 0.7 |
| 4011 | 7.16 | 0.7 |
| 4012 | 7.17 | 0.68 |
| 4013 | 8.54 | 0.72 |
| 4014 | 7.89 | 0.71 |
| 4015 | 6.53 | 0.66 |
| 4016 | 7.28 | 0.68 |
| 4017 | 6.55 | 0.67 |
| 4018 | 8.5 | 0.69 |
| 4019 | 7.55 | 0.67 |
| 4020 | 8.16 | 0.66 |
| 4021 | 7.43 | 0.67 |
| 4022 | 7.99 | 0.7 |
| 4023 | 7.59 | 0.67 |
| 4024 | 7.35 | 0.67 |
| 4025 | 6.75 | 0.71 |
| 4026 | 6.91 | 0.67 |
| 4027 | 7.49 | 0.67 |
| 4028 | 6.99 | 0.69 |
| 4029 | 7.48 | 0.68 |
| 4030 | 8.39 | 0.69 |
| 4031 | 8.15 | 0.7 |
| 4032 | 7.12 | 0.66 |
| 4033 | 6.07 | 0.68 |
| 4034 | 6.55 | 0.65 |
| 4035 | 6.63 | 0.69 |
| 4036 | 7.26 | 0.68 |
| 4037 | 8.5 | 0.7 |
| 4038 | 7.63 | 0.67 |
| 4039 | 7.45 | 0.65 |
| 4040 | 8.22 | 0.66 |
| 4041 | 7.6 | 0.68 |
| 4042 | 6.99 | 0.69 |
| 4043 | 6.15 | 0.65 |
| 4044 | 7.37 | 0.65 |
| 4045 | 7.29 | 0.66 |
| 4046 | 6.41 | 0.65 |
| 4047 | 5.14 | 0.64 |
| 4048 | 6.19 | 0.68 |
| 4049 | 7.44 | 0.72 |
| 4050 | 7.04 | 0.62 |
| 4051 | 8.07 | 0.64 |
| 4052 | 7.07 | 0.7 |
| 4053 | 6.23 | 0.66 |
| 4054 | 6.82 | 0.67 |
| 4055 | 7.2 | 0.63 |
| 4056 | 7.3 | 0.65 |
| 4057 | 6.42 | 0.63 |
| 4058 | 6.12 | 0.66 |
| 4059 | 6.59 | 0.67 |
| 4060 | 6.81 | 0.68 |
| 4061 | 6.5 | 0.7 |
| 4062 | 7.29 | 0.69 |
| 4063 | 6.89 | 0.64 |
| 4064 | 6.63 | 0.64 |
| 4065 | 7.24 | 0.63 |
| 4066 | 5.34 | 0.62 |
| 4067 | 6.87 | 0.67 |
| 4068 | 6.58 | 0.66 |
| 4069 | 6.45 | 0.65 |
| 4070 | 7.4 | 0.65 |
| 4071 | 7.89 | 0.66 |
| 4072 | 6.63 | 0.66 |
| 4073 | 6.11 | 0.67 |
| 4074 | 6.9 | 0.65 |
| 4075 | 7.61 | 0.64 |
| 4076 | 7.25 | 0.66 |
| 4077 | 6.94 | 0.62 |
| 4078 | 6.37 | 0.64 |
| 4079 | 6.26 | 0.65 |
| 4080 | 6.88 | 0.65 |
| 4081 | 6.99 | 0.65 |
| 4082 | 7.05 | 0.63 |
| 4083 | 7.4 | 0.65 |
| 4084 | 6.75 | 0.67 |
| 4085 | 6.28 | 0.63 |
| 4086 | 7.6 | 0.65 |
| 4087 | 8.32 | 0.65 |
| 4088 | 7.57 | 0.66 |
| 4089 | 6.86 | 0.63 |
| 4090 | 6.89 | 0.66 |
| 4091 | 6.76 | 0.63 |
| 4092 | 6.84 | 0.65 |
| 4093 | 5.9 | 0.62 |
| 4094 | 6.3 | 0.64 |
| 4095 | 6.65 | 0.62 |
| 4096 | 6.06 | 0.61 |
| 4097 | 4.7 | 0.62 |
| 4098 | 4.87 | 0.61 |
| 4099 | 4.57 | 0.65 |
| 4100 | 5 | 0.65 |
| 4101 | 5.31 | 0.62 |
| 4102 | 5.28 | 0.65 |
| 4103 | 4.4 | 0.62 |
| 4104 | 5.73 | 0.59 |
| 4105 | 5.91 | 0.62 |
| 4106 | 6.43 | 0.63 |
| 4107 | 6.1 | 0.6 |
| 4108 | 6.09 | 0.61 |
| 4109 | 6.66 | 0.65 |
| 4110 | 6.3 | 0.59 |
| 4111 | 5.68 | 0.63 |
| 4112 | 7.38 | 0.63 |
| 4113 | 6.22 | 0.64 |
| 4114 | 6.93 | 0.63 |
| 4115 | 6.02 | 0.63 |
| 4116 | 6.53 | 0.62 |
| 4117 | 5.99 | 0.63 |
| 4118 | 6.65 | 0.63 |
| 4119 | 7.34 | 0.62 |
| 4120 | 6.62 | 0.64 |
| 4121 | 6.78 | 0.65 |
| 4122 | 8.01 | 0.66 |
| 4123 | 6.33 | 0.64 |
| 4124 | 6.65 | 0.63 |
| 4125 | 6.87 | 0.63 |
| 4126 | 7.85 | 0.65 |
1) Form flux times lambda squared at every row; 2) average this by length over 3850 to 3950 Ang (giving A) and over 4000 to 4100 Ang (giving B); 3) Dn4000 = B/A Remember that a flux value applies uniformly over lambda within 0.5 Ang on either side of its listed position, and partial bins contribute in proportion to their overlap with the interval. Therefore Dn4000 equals 1.46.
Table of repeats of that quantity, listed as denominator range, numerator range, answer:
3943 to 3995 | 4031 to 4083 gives 1.41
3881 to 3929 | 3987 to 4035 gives 1.44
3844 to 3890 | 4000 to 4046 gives 1.52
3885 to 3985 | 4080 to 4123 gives 1.42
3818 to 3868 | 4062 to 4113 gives 1.58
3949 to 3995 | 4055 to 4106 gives 1.35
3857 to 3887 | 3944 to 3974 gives 0.85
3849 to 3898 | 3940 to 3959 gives 1.10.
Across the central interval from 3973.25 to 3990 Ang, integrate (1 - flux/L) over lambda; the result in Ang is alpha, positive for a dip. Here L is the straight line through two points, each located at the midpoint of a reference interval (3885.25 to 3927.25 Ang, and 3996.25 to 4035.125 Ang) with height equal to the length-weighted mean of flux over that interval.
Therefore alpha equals 2.75 Ang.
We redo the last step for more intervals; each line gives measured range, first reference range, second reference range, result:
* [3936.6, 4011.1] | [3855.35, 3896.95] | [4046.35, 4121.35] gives 2.7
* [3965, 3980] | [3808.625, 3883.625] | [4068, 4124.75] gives 5.3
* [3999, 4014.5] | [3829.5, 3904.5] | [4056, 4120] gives -4.2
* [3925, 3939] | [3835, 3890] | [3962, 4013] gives 4.4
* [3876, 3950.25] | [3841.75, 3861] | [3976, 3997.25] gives 9.0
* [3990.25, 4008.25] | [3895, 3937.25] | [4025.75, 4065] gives -2.6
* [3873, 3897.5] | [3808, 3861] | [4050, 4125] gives 1.1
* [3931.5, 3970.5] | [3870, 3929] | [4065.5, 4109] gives 8.5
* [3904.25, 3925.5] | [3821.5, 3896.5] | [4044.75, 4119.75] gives -4.2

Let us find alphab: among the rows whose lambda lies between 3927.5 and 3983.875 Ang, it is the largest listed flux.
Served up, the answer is 7.17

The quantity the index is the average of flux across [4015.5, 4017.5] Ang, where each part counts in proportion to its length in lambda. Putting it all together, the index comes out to 6.92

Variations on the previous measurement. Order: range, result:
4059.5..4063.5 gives 6.87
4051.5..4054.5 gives 6.71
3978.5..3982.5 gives 6.29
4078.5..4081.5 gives 6.71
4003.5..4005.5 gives 7.17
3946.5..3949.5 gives 6.31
